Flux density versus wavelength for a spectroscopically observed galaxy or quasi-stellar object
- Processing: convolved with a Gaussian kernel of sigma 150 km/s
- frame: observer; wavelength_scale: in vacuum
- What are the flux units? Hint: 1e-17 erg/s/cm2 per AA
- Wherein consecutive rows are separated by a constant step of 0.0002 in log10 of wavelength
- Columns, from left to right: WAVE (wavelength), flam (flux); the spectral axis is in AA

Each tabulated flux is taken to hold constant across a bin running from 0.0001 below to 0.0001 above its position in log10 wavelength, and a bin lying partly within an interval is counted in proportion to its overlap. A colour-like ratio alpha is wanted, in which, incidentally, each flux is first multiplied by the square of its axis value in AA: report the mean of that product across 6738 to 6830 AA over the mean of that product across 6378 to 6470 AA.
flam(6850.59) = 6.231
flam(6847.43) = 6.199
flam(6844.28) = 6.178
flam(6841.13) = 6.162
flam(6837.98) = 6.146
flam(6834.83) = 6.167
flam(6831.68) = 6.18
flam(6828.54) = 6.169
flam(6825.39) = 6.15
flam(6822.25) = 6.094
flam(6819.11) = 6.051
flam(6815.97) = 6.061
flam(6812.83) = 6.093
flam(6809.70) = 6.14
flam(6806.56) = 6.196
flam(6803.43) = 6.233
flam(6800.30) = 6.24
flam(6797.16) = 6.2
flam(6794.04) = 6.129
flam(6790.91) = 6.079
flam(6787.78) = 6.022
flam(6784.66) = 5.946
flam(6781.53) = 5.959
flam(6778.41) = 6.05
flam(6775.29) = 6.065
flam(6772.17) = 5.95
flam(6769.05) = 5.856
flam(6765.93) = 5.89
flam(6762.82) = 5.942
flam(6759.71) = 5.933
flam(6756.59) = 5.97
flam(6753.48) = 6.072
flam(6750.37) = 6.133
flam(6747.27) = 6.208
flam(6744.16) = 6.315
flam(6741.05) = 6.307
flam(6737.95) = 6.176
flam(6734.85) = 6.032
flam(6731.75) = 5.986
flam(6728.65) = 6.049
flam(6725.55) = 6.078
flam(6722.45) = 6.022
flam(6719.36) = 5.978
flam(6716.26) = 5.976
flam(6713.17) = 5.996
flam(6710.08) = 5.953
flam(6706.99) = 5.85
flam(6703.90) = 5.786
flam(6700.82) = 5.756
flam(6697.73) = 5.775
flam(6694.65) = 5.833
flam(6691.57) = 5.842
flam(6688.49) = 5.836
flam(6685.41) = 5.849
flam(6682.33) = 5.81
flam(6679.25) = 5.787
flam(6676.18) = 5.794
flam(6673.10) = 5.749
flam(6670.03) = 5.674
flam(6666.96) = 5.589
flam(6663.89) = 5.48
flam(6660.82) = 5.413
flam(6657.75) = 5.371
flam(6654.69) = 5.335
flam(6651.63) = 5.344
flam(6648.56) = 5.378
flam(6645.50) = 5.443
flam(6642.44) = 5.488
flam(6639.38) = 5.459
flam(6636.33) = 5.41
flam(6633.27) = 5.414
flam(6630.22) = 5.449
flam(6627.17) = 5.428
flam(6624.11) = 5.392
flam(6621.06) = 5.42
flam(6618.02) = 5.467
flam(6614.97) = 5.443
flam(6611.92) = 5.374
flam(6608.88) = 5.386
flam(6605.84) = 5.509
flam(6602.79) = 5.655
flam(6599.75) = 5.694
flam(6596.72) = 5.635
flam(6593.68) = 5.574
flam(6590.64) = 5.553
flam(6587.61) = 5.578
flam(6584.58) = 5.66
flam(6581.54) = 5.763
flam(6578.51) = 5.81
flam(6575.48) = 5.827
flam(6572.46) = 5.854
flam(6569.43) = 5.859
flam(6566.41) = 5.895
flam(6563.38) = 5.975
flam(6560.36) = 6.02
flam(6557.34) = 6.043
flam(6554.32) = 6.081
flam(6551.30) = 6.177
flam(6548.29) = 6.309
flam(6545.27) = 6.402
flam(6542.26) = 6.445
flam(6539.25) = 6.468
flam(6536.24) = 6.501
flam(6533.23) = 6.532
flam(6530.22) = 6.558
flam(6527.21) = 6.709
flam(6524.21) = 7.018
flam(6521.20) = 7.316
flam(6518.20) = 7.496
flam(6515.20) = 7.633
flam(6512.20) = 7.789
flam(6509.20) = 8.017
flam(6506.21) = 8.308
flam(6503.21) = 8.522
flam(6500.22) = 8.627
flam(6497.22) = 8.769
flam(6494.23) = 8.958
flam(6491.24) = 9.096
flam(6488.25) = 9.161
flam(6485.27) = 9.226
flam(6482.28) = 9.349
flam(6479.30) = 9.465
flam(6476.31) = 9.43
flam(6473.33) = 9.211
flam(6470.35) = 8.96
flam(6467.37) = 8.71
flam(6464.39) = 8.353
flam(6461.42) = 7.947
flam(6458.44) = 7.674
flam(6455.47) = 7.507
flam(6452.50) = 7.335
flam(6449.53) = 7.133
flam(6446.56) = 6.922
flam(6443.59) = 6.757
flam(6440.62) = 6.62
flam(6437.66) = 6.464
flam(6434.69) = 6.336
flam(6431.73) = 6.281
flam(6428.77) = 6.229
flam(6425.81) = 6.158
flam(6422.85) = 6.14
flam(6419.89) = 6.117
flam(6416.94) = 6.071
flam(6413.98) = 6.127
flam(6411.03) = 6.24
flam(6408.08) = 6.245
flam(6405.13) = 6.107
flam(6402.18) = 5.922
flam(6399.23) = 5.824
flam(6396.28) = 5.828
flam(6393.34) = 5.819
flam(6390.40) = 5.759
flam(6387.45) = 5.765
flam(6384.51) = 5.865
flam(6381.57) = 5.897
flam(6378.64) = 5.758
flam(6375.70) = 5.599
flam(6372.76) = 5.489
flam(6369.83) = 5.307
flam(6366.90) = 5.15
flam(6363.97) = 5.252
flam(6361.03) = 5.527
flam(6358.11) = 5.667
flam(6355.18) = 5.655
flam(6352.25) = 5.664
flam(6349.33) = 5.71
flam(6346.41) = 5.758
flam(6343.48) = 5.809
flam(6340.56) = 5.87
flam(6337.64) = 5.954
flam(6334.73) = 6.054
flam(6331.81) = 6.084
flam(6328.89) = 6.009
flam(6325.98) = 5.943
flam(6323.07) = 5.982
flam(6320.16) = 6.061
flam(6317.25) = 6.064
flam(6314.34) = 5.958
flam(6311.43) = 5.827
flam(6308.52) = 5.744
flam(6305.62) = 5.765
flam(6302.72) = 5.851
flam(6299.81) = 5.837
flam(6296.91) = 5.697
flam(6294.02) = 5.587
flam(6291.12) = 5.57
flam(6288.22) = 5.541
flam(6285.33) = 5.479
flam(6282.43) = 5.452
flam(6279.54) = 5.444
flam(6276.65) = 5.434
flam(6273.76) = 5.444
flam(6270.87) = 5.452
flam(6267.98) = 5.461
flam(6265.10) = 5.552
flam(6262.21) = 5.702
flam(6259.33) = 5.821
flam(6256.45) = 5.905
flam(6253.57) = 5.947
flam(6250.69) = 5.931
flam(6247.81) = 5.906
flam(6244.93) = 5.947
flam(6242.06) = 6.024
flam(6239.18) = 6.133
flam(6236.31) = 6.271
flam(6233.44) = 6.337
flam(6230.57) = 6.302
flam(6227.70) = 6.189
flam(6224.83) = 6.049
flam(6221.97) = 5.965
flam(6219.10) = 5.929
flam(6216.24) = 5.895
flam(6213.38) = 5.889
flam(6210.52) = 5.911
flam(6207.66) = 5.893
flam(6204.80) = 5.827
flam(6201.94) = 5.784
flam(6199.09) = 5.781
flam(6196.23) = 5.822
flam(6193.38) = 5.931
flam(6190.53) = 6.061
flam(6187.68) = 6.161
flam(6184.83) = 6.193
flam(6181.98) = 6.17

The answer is 1.03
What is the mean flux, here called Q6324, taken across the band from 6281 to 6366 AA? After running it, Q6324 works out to 5.77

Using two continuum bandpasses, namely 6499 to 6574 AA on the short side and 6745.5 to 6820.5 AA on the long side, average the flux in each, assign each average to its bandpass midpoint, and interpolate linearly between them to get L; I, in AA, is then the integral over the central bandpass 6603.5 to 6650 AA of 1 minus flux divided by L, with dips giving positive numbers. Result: 7.84 AA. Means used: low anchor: 6.81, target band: 5.43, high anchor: 6.06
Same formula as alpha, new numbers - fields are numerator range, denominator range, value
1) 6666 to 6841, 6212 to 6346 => 1.19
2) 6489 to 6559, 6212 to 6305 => 1.37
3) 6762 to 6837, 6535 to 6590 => 1.08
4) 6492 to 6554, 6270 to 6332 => 1.37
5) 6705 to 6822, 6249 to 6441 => 1.18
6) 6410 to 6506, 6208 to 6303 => 1.41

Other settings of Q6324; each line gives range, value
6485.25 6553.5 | 7.51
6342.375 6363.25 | 5.66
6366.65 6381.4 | 5.53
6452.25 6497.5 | 8.73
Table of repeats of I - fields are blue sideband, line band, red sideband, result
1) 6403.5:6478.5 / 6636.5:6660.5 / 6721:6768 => 3.7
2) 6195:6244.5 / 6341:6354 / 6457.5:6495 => 3.0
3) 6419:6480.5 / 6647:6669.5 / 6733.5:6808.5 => 3.9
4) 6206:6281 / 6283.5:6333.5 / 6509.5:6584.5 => 1.5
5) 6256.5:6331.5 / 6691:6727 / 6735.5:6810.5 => 0.8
